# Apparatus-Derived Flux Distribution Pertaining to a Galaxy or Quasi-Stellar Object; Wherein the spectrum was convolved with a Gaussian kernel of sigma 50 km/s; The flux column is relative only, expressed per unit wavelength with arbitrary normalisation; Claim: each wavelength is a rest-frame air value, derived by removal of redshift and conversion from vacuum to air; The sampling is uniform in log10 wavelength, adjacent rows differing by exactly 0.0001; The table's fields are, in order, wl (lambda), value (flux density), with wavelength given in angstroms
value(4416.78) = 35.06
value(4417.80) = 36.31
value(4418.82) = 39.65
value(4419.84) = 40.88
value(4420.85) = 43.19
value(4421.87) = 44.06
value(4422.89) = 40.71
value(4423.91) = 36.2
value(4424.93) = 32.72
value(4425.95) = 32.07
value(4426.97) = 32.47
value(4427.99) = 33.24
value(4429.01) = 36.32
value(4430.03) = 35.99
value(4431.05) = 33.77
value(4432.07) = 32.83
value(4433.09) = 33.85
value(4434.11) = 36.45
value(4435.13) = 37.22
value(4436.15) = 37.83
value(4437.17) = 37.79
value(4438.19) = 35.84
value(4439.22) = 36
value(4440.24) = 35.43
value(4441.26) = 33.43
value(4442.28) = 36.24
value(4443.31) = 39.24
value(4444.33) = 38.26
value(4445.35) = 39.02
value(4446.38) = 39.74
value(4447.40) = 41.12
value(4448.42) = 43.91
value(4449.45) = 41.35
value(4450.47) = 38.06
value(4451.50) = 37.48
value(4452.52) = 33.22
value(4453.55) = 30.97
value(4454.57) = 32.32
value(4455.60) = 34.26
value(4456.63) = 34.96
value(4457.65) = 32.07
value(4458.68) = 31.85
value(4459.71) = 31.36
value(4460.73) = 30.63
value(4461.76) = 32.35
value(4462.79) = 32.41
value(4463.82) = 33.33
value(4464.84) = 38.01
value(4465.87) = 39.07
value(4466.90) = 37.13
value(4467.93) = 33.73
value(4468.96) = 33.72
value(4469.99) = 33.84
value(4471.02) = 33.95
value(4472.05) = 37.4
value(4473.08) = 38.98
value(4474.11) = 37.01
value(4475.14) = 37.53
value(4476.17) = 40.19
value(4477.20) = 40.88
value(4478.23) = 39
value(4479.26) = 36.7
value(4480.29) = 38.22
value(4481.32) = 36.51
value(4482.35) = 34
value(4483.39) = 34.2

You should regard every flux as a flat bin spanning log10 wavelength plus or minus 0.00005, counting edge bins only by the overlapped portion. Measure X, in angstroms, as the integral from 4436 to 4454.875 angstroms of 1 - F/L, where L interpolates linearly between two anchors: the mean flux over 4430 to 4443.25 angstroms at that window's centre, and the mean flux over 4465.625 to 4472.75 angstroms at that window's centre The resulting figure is -0.86 angstroms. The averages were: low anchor 35.7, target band 37.3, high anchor 35.5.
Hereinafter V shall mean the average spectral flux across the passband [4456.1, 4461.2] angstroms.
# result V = 32.2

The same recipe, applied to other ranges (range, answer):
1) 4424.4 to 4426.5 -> 32.4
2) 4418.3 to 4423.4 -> 41.7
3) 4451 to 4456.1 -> 33.7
